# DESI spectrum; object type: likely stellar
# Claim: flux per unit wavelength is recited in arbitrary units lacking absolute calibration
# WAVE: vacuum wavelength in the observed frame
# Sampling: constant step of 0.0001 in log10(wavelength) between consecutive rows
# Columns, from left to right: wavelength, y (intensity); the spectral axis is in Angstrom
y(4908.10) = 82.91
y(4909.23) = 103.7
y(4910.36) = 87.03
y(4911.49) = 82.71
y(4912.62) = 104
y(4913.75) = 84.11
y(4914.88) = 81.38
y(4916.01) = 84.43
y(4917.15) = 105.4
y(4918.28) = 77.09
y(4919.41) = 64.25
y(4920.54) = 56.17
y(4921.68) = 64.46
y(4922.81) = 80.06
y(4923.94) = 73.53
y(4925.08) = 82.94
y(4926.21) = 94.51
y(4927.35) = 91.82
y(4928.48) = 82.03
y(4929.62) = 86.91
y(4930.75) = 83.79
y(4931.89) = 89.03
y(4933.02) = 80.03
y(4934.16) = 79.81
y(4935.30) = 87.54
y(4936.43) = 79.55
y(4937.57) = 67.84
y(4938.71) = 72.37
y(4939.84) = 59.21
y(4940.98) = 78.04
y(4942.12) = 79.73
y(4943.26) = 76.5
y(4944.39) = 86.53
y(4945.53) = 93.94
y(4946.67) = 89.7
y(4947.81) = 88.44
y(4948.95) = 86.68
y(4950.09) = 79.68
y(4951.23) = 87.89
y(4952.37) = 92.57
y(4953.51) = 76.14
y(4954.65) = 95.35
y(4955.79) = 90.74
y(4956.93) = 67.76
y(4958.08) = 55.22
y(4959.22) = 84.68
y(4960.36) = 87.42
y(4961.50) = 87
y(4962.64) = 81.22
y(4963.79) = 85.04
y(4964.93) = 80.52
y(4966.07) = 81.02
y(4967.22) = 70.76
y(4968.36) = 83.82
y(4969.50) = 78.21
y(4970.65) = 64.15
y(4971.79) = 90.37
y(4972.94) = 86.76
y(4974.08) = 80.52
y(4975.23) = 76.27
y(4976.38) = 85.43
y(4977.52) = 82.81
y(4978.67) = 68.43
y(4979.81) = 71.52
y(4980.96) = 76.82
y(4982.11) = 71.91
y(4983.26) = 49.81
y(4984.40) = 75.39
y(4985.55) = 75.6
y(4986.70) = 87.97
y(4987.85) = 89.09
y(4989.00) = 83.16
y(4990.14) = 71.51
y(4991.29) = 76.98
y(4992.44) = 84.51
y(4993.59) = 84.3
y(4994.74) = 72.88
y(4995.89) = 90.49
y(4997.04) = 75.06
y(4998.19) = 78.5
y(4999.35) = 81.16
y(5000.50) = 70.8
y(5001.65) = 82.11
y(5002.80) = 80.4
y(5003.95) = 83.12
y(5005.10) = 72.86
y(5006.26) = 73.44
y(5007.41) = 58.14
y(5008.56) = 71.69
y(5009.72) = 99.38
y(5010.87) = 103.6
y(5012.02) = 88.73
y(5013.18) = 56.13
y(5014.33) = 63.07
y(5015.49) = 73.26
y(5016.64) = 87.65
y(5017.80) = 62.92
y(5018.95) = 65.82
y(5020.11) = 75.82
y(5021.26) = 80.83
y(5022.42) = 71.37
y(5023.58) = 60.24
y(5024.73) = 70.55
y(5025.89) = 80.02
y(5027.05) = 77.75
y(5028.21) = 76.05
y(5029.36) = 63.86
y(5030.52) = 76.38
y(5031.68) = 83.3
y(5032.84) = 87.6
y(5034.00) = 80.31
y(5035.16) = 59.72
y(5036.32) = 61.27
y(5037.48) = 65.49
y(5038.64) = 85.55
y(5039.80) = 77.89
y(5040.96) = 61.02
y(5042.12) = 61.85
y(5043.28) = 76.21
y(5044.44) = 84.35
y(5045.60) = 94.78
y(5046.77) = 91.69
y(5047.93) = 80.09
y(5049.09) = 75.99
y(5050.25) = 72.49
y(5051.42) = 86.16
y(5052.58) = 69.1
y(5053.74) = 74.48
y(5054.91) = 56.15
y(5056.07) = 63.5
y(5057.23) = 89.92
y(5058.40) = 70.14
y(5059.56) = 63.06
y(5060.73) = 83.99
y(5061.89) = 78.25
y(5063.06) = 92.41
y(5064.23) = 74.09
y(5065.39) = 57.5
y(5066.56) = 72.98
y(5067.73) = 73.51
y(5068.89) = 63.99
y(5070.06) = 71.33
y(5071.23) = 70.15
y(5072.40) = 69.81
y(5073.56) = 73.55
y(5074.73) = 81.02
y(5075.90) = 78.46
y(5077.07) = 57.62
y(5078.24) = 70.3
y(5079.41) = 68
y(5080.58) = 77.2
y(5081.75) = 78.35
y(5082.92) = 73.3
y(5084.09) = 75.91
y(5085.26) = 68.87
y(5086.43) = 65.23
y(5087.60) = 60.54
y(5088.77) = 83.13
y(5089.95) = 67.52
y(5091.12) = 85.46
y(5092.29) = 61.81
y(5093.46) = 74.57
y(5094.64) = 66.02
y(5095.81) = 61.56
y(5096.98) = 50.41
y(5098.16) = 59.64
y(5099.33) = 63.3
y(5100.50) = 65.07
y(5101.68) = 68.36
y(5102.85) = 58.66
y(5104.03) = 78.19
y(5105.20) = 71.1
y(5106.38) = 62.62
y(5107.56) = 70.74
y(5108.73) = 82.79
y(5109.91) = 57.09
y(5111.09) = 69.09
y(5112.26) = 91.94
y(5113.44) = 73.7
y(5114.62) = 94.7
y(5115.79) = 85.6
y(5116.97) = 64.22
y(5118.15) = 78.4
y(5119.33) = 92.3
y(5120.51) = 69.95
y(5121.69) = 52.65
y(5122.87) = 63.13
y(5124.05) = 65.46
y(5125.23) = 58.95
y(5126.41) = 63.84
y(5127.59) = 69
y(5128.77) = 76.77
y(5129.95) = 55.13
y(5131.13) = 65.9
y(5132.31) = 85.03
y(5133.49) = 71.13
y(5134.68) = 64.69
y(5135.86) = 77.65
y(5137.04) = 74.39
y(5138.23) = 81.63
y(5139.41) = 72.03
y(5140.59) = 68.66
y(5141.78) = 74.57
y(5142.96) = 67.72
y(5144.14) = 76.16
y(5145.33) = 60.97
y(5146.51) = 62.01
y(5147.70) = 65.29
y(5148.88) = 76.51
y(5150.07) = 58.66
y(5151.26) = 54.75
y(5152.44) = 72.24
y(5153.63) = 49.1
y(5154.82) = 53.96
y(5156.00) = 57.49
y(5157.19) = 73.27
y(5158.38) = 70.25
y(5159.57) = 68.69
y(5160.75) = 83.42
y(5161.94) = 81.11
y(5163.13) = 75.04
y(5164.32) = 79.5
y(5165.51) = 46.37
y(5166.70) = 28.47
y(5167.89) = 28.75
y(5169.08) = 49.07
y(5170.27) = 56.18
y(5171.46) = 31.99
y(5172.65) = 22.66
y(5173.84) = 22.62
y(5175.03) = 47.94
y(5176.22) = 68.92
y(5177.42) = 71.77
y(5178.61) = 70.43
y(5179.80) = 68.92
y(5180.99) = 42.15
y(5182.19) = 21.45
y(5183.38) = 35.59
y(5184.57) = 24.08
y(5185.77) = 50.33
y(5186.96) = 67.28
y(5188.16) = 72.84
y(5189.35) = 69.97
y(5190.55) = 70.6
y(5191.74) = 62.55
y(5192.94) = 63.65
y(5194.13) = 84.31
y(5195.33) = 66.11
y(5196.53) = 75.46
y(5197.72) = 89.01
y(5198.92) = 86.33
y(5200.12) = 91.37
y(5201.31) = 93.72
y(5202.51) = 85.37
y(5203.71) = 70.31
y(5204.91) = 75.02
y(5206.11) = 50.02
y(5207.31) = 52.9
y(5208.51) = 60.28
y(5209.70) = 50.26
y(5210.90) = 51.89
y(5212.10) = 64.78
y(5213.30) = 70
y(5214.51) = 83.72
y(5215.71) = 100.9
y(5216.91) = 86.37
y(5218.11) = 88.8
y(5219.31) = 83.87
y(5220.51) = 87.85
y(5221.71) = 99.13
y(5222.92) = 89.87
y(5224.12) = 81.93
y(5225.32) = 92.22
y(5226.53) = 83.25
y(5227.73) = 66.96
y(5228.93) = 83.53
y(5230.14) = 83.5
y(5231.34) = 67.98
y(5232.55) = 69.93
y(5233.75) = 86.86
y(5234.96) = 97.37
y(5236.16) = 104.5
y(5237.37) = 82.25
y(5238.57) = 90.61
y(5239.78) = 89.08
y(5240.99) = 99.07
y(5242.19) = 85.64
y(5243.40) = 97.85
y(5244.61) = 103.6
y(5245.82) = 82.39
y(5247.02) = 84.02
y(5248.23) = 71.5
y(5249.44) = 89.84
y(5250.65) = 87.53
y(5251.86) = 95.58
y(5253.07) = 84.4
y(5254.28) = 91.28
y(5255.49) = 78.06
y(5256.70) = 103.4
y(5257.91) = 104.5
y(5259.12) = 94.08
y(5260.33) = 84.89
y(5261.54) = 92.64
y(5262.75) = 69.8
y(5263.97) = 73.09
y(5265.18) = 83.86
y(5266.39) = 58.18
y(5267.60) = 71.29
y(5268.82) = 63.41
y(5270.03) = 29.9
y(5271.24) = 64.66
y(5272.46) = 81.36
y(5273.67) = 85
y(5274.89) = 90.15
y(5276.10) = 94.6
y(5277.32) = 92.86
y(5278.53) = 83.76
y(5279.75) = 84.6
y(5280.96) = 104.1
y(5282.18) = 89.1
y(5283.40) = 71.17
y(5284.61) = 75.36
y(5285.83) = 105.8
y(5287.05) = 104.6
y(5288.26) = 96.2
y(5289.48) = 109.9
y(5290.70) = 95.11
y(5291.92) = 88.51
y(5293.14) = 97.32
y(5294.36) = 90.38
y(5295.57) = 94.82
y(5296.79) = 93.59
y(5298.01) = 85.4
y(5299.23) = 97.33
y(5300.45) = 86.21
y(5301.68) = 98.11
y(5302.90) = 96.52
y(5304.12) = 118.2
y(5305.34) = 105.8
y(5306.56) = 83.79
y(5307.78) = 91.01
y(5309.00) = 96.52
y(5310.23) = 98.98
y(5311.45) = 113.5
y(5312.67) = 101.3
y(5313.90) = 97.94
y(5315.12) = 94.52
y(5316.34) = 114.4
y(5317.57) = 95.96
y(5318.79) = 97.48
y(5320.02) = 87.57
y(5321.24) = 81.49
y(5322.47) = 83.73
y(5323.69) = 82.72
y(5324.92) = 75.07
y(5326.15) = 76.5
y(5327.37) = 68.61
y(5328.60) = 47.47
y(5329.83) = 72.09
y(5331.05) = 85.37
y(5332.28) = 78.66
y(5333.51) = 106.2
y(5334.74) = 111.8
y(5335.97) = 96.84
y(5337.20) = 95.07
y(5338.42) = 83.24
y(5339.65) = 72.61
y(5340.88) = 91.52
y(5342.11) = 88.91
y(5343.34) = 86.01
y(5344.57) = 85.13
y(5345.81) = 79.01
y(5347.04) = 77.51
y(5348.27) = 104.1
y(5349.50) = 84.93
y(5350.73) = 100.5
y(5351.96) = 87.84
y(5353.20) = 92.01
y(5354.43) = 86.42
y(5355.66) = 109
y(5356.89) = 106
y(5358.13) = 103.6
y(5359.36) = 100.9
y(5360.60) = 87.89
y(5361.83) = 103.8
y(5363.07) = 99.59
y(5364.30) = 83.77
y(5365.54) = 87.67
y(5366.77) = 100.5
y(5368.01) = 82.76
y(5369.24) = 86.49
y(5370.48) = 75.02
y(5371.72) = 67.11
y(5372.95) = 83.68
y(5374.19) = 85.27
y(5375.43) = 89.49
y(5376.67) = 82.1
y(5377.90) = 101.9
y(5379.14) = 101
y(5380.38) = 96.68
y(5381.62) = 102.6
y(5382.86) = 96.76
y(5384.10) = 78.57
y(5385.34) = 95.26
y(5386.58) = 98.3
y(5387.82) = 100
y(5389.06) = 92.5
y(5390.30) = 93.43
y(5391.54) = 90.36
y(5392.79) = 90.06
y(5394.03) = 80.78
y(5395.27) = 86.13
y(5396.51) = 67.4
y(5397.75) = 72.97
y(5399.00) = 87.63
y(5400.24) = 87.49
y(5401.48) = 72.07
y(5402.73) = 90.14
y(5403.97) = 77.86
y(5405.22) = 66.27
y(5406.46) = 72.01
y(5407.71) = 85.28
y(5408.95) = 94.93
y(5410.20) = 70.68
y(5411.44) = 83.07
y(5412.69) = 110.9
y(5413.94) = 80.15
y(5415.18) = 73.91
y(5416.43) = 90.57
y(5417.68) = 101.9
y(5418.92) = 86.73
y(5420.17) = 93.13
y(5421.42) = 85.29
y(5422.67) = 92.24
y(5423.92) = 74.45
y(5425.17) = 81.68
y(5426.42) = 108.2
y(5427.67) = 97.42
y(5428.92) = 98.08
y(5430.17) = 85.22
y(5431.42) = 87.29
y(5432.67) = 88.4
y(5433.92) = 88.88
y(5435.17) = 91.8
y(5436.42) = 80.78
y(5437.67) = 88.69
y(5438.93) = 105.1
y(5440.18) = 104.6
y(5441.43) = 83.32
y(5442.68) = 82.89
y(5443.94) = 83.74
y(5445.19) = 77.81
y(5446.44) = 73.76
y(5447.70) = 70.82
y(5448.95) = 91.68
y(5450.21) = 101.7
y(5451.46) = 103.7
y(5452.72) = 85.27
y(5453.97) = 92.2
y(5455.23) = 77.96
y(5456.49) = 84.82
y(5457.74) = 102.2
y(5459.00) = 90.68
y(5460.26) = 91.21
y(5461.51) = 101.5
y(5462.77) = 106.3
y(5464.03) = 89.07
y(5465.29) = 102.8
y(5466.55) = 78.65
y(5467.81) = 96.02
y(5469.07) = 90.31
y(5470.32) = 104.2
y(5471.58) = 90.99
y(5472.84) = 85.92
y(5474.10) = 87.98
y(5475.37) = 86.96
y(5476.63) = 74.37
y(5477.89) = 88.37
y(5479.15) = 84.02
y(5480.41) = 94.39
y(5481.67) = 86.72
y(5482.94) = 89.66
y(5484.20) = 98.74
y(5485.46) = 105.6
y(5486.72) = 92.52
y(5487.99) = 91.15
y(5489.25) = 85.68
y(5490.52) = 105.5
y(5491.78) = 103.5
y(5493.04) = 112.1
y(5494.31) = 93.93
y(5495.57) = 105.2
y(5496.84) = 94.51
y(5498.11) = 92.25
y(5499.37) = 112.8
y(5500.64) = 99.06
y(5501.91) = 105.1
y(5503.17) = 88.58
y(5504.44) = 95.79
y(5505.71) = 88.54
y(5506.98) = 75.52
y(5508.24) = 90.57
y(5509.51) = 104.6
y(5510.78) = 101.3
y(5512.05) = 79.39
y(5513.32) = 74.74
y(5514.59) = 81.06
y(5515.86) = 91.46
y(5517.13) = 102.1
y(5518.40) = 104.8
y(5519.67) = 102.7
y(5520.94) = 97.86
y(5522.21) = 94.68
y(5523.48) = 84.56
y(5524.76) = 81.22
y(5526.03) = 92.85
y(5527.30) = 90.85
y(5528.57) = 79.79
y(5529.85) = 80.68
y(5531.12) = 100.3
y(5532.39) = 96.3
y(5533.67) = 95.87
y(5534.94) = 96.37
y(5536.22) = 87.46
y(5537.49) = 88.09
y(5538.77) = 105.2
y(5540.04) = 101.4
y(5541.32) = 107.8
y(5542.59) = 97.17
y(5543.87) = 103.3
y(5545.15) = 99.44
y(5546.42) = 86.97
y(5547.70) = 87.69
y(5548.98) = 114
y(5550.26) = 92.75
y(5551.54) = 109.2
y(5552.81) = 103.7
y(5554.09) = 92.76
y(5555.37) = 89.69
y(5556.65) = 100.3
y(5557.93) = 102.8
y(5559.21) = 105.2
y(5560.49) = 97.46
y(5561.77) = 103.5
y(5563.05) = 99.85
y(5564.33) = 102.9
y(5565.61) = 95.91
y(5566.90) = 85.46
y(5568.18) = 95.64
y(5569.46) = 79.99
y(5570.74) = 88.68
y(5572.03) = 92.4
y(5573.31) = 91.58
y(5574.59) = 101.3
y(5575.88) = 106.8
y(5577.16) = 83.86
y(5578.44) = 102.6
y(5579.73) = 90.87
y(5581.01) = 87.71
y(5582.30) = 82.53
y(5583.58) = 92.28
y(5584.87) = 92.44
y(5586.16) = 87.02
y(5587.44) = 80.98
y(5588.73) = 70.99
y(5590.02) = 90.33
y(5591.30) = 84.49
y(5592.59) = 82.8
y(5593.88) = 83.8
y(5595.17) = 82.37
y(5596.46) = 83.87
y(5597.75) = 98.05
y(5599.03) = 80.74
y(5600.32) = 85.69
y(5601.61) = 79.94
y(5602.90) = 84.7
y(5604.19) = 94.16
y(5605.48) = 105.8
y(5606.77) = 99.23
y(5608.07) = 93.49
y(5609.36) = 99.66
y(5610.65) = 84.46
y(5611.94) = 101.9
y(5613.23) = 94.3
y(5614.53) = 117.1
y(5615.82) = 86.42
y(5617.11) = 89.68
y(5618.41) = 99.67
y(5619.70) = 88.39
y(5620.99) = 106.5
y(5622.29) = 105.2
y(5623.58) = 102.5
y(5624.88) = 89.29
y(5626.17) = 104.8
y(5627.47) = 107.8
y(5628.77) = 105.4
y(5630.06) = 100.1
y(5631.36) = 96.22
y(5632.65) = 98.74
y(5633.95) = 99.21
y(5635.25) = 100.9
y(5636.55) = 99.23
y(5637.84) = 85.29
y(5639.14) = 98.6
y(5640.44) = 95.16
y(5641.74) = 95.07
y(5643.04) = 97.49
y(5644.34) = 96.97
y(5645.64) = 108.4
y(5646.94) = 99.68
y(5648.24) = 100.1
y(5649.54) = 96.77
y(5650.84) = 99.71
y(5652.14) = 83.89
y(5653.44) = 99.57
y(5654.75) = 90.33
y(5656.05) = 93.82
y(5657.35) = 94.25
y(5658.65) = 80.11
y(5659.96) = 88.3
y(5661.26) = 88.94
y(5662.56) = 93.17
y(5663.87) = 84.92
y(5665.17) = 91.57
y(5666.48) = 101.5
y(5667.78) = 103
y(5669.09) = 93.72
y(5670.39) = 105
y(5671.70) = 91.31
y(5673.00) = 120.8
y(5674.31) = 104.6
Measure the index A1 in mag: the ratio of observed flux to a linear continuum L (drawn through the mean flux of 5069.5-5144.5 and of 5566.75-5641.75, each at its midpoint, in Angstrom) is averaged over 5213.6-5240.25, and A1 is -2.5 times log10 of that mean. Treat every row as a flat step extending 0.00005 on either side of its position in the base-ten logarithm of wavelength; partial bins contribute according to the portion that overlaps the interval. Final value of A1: -0.13 mag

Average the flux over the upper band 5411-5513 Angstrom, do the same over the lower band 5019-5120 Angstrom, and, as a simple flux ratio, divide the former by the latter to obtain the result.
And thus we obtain 1.26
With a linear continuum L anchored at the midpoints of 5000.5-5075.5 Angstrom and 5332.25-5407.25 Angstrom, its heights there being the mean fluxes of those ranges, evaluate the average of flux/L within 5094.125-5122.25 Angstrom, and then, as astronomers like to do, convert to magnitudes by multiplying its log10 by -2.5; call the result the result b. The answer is 0.11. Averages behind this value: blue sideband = 74.8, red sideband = 89.3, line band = 70.4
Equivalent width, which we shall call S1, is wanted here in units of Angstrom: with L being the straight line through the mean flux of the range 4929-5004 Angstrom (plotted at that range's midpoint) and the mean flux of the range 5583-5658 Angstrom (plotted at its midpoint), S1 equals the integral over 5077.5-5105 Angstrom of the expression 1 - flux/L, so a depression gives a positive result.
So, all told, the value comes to 4.6 Angstrom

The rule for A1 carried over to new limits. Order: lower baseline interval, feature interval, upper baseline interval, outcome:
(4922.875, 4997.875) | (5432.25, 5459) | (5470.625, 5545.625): 0.04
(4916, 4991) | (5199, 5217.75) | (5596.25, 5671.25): 0.17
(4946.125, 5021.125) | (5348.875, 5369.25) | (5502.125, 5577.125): -0.06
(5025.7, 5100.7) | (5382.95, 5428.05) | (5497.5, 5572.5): 0.03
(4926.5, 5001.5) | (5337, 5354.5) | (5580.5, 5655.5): 0.01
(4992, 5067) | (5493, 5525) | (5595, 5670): -0.03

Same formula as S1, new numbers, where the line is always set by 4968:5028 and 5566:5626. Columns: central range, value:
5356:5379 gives -1.3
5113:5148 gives 4.0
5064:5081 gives 1.8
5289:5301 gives -1.4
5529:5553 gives -1.9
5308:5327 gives -1.8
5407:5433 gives -0.5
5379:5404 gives -0.5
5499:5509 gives -0.5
